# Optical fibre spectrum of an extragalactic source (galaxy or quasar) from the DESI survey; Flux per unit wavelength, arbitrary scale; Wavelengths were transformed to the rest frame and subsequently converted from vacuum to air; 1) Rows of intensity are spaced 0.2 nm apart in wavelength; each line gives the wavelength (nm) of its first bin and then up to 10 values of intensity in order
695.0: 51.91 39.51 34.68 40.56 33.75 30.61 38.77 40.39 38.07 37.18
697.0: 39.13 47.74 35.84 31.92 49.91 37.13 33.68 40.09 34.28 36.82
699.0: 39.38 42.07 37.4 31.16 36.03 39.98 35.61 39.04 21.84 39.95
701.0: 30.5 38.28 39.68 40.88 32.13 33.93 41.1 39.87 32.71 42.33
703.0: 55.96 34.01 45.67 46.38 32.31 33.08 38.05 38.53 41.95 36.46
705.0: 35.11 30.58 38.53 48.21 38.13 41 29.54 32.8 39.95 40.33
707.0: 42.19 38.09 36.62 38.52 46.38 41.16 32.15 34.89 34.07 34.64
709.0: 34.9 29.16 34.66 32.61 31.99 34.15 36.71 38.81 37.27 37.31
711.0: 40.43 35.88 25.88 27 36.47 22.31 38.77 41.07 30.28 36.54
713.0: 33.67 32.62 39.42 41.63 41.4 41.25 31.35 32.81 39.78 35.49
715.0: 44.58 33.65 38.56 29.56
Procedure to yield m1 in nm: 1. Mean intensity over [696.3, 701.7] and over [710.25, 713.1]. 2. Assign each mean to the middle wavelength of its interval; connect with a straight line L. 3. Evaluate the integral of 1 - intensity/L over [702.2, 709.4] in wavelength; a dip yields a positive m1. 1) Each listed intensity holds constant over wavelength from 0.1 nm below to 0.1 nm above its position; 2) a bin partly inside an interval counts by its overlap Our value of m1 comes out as -0.44 nm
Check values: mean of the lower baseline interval 37.6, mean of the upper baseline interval 34.4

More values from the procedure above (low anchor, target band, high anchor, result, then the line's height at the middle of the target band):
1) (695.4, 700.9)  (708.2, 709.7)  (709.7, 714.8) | 0.10 nm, 35.8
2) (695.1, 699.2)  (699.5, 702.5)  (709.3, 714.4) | 0.10 nm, 37.3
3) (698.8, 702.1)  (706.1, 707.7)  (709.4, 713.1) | -0.10 nm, 35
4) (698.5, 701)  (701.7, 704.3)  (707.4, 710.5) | -0.23 nm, 35.8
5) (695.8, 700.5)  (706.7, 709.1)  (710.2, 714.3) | -0.11 nm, 36.2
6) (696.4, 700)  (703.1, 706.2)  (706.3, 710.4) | -0.10 nm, 37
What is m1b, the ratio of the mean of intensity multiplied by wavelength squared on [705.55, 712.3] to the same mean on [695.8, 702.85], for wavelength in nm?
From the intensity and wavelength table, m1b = 0.99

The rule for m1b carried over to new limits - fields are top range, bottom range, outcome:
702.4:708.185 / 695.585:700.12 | 1.05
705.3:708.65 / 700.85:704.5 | 1.01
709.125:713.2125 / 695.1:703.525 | 0.93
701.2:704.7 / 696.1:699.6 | 1.03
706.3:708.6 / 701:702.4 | 1.04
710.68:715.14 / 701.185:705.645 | 0.94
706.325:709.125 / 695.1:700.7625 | 1.04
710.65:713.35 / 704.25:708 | 0.89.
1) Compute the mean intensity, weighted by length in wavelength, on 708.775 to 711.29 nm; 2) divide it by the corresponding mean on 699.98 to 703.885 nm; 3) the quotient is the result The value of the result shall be 0.9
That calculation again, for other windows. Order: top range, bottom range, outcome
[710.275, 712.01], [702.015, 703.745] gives 0.82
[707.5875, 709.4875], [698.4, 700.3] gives 0.97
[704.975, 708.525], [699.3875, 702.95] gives 1.04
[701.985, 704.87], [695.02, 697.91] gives 1.02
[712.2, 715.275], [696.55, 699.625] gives 0.97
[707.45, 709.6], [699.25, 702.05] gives 1.01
